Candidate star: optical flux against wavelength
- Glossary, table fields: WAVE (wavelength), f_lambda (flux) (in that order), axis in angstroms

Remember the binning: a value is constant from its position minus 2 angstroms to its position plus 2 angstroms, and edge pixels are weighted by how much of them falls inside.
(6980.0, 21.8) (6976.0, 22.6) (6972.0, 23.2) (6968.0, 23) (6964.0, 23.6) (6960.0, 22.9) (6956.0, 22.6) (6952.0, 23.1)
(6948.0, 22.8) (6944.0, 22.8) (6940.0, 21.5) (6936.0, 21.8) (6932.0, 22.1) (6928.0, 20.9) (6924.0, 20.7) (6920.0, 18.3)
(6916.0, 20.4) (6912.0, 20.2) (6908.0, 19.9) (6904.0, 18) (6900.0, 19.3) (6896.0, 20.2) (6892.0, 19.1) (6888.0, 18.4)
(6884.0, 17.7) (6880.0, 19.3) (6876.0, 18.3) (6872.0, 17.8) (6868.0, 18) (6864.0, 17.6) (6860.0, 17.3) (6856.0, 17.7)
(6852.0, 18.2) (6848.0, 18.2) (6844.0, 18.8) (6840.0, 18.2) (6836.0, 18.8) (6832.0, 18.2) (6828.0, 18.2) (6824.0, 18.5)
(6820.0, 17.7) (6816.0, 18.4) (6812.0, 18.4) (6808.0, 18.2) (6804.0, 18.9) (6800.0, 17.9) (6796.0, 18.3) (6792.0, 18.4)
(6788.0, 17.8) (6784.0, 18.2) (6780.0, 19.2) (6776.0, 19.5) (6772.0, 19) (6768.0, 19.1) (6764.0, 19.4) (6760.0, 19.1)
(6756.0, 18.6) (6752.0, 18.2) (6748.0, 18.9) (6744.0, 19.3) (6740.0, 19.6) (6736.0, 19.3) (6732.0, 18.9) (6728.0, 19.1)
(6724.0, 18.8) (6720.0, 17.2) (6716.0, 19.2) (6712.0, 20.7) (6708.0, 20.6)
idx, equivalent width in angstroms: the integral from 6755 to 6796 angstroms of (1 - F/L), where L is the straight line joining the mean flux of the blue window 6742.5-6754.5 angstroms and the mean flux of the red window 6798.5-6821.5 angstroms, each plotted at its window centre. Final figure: -0.57 angstroms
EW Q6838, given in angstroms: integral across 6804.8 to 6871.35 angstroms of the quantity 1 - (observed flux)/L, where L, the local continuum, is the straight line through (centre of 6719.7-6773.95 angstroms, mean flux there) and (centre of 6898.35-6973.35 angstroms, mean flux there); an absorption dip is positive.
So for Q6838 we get 6.5 angstroms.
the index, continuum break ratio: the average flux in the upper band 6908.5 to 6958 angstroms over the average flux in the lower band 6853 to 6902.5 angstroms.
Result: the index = 1.16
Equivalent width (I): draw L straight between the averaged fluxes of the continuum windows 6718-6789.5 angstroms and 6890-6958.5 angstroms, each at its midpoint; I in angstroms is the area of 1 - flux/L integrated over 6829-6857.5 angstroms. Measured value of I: 2.3 angstroms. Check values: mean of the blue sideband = 18.9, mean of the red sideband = 20.8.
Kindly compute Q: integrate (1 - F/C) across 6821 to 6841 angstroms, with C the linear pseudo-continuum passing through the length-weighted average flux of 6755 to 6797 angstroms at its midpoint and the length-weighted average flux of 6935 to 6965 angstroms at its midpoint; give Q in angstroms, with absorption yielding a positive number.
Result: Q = 1.7 angstroms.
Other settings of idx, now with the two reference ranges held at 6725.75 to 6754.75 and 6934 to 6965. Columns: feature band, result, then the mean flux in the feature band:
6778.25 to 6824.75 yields 4.1 angstroms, 18.3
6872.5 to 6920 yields 5.7 angstroms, 19.1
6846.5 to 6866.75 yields 3.1 angstroms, 17.8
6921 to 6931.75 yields 0.7 angstroms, 20.8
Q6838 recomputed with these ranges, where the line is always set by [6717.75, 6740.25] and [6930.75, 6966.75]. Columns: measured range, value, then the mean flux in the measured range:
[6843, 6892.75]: 7.1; 18.1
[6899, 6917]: 1.9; 19.5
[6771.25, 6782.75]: 0.2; 19.2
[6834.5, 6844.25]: 1.0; 18.6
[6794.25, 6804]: 0.8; 18.3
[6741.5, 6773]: 0.5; 19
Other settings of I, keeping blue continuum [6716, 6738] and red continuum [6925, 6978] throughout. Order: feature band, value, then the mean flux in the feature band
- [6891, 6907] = 1.8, 19.2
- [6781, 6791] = 0.8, 18.2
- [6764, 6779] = 0.2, 19.2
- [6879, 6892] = 1.8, 18.5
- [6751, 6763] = 0.3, 18.7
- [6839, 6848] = 1.0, 18.5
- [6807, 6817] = 0.9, 18.3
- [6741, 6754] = 0.1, 18.9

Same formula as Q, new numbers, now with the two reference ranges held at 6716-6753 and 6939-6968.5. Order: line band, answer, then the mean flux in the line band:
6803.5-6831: 2.77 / 18.3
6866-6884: 2.62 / 18.3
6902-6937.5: 3.16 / 20.2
